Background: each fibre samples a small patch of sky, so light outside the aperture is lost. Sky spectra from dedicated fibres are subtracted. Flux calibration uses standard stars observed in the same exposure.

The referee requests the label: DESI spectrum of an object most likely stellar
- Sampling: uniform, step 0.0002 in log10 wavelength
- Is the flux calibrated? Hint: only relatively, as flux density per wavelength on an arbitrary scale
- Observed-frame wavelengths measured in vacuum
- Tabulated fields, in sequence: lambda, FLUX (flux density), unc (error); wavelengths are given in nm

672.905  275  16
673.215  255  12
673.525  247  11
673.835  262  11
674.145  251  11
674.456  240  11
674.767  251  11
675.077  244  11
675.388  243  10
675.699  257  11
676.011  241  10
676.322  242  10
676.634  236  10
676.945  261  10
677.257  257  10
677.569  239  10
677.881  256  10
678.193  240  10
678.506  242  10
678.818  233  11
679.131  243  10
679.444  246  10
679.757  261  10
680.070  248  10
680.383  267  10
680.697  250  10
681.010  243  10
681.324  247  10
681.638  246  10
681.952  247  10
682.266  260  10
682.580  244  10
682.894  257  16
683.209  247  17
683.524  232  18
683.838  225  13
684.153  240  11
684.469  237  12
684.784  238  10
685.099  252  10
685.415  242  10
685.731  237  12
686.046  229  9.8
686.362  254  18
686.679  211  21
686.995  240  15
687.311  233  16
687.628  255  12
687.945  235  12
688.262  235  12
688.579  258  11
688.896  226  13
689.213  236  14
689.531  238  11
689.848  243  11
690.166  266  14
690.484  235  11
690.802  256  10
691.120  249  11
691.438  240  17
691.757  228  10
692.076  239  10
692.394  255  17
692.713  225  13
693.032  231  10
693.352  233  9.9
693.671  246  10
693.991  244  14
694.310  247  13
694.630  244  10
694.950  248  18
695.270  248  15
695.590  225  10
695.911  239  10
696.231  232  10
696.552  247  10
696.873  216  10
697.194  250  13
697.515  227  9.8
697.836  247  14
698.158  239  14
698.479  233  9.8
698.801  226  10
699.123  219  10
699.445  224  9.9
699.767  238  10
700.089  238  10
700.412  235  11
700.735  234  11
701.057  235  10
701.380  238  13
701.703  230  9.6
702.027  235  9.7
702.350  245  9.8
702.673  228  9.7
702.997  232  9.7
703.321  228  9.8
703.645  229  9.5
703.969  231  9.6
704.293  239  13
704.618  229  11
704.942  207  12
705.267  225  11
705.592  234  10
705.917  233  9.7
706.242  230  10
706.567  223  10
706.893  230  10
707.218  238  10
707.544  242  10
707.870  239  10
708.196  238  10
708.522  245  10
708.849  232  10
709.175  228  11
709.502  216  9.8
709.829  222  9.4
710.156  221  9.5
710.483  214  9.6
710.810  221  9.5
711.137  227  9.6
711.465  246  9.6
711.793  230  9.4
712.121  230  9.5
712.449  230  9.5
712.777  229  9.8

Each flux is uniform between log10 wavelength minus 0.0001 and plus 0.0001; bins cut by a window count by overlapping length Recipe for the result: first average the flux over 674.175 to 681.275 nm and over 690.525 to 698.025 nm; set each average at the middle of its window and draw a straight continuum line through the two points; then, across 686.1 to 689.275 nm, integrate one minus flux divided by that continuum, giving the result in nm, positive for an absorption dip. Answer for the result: 0.06 nm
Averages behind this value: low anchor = 247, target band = 238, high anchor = 240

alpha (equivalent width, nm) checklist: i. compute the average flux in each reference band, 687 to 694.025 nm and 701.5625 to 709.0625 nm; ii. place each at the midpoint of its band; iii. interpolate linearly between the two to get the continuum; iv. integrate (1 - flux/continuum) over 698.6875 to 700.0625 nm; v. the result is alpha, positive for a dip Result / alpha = 0.046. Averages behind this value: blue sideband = 241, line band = 228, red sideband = 232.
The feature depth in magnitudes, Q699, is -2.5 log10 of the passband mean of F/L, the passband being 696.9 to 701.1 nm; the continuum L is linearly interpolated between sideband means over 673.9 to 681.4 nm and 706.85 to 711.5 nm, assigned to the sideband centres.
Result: 0.01 mag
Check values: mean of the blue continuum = 248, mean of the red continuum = 230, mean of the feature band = 234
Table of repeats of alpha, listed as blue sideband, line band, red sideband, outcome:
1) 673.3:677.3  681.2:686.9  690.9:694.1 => 0.06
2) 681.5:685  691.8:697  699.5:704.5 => -0.02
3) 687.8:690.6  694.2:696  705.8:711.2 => -0.03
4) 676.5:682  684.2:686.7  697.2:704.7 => 0.05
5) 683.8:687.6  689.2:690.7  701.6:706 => -0.06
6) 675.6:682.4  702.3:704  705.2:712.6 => 0.02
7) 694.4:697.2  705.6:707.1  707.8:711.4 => 0.00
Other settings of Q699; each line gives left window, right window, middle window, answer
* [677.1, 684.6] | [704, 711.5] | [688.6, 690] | 0.013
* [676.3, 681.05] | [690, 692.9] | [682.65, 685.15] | 0.025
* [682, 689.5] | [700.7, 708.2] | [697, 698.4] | -0.022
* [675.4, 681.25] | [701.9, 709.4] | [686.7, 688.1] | 0.021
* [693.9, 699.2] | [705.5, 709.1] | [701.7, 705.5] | 0.027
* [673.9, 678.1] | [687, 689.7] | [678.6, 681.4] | -0.015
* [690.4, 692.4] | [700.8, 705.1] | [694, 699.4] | 0.004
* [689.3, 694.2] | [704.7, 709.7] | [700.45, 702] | 0.003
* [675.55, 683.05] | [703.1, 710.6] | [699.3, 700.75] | 0.001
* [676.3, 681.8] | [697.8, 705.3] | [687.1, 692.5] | -0.012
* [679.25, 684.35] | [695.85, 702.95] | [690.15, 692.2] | -0.013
